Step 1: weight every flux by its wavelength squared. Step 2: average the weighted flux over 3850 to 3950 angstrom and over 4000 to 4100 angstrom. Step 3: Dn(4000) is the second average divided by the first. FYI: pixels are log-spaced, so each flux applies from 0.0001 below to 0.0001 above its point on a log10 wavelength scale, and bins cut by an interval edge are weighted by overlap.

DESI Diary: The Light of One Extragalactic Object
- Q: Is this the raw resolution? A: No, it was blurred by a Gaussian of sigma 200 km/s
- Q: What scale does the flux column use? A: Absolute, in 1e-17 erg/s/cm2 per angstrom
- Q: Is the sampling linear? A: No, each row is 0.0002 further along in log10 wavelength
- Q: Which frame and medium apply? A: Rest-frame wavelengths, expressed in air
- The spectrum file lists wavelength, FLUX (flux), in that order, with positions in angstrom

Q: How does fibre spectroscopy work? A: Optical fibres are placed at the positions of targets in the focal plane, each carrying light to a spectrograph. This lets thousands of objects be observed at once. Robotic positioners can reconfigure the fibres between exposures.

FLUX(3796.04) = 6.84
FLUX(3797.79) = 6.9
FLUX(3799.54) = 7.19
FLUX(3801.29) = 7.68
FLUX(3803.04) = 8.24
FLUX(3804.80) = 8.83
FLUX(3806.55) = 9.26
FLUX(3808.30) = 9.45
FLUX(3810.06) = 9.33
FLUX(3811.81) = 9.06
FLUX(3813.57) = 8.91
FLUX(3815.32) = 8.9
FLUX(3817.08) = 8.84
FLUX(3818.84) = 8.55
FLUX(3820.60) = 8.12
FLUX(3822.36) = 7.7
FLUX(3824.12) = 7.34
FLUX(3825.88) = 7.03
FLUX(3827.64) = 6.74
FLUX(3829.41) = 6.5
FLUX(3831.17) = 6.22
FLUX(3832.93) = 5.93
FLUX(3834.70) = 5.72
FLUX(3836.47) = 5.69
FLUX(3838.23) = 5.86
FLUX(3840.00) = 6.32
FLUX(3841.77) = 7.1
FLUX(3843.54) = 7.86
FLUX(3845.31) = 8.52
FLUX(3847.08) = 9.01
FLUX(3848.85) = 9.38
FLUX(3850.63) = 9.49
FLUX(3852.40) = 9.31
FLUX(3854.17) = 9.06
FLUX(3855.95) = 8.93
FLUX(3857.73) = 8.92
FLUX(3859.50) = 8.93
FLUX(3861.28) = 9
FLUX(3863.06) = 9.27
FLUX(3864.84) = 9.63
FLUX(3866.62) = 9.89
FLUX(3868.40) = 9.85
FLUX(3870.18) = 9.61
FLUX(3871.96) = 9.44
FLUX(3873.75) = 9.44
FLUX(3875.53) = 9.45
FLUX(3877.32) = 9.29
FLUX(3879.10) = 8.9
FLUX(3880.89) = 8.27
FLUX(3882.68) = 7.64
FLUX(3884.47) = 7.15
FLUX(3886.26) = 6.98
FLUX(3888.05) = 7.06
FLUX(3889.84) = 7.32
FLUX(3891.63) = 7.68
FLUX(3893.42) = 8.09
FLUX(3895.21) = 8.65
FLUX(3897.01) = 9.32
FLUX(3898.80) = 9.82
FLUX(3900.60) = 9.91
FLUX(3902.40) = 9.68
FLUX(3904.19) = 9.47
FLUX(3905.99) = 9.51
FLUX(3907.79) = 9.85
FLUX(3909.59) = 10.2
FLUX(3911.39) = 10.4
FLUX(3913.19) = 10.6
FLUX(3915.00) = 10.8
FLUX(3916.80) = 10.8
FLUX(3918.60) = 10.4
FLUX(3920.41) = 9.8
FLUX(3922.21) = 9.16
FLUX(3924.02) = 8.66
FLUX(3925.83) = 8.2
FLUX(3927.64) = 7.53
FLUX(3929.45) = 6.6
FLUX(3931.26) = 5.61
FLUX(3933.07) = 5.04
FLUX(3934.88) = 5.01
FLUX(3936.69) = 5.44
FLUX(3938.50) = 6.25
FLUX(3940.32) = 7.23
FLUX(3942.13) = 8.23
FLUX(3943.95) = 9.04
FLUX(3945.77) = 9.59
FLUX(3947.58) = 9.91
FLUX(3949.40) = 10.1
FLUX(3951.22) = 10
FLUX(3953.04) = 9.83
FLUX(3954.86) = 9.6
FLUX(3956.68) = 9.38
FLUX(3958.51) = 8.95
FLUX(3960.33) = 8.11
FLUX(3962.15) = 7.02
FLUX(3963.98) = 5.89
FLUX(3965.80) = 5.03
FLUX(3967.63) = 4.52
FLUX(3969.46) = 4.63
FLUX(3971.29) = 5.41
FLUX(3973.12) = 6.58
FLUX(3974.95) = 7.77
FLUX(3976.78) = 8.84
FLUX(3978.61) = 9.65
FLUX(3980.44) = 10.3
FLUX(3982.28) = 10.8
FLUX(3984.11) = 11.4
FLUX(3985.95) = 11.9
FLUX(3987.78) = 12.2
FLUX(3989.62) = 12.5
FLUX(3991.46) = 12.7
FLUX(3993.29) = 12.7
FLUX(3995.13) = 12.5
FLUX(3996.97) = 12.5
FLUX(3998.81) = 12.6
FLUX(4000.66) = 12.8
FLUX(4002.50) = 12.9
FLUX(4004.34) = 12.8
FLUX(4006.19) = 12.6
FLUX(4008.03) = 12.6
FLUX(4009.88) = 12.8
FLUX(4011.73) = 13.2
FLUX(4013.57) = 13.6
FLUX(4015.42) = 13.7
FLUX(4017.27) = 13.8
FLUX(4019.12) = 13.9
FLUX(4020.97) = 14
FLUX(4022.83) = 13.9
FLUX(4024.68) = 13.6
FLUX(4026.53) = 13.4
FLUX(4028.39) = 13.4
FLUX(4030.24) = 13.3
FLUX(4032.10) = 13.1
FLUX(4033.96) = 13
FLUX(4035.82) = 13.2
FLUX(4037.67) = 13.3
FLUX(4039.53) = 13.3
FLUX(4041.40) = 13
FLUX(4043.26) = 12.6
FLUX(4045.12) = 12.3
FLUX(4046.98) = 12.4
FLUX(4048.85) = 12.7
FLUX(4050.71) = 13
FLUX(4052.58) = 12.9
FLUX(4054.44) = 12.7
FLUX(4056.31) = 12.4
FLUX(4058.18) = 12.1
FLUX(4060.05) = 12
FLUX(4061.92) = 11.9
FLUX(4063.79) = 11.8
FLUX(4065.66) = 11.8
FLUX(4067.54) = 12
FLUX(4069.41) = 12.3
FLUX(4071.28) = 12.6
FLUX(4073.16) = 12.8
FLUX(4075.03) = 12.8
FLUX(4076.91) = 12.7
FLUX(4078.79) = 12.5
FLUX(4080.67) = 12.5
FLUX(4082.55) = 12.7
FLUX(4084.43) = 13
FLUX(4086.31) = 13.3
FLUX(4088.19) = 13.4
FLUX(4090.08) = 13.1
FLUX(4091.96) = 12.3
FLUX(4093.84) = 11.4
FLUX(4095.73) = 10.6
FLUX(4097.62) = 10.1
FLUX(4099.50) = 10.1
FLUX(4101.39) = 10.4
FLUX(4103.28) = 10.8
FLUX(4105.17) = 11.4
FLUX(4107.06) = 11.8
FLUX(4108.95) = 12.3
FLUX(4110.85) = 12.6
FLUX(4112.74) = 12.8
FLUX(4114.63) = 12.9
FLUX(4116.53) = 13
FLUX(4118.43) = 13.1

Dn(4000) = 1.6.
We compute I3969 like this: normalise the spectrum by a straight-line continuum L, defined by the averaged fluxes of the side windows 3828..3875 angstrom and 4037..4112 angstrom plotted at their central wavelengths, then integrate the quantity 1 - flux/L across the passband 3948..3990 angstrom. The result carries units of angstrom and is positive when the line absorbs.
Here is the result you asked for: 6.83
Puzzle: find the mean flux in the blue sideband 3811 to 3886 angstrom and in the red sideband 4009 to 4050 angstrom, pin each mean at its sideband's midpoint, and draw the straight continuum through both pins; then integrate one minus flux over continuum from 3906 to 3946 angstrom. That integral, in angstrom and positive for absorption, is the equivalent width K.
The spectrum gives 7.5 angstrom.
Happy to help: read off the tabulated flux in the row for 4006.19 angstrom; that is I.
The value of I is 12.6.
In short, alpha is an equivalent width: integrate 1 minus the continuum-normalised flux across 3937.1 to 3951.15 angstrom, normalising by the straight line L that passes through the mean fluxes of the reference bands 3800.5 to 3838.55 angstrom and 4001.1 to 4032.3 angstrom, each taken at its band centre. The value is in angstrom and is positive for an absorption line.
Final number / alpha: 3.4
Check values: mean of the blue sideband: 7.75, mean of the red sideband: 13.3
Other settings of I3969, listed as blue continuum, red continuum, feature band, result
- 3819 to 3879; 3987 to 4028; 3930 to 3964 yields 9.97 angstrom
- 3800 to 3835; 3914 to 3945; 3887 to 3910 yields -3.00 angstrom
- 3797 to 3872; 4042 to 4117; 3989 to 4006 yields -2.80 angstrom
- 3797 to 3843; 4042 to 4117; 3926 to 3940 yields 5.11 angstrom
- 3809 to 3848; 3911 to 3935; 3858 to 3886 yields -3.56 angstrom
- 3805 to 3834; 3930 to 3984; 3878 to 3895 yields 0.32 angstrom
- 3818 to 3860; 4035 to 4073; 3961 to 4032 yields 0.85 angstrom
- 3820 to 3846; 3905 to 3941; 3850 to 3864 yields -3.65 angstrom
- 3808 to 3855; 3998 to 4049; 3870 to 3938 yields 8.38 angstrom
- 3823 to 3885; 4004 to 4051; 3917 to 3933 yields 3.17 angstrom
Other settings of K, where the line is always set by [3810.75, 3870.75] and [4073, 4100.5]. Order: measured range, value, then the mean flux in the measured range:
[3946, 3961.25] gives 0.8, 9.49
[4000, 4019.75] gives -4.0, 13.2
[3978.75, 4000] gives -2.7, 11.9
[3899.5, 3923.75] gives -1.8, 10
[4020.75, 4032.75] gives -2.5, 13.5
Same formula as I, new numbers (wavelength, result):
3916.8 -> 10.8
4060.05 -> 12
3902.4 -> 9.68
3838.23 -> 5.86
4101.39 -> 10.4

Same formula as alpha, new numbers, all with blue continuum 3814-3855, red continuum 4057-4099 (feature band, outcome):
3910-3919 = -1.4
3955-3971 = 5.2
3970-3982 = 2.5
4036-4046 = -1.2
